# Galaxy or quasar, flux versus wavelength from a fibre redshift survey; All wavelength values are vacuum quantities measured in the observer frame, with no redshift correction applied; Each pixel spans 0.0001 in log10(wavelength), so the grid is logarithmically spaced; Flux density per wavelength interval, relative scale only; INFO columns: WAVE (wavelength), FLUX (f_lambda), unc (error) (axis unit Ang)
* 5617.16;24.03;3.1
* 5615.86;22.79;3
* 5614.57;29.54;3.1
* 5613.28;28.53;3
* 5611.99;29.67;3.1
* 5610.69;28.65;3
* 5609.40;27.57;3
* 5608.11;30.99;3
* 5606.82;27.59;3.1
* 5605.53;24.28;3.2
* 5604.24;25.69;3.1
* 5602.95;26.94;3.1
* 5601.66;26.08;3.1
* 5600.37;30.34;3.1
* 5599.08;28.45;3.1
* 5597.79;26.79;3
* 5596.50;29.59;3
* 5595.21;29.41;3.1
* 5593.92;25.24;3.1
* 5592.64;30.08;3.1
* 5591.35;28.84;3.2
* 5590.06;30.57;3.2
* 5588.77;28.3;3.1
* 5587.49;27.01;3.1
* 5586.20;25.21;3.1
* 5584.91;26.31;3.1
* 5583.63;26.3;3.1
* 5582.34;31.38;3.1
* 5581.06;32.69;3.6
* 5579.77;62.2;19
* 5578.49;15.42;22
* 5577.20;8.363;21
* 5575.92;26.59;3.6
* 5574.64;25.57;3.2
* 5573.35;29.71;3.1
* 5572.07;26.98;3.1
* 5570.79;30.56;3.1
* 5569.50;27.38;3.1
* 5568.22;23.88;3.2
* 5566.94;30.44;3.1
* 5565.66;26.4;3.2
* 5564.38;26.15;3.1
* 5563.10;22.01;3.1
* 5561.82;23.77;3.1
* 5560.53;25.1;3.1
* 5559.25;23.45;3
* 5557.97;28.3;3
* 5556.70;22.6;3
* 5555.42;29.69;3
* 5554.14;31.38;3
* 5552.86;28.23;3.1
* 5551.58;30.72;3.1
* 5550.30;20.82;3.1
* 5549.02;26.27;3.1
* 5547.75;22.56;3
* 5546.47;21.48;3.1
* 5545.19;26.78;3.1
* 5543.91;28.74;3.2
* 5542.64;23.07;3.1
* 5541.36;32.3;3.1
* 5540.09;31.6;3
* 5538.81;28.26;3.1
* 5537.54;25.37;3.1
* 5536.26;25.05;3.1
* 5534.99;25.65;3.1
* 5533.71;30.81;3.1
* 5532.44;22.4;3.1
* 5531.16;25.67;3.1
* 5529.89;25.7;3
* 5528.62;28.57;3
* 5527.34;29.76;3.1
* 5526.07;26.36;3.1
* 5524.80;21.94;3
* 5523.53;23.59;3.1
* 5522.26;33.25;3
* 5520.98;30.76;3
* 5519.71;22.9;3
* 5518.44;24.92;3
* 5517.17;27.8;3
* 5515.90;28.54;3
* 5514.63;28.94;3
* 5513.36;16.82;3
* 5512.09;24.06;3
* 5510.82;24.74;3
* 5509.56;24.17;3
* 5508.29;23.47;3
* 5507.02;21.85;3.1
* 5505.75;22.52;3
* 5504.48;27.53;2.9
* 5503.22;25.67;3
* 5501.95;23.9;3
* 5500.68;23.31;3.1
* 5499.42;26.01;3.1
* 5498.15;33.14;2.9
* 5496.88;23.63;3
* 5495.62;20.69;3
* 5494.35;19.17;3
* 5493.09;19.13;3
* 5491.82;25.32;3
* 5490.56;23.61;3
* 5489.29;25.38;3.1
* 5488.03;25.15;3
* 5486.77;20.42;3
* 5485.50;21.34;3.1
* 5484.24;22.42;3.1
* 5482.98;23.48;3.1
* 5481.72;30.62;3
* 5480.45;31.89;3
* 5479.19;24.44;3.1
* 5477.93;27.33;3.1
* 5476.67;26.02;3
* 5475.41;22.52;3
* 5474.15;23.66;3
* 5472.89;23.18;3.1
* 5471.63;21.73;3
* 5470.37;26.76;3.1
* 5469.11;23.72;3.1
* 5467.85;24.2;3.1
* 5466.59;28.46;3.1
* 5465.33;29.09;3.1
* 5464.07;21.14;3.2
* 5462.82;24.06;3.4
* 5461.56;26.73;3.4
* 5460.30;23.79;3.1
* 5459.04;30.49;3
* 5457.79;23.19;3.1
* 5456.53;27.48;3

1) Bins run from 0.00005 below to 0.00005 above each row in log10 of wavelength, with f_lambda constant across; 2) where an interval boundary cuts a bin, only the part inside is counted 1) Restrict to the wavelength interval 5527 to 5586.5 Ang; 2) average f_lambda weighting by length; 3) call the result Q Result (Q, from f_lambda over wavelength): 27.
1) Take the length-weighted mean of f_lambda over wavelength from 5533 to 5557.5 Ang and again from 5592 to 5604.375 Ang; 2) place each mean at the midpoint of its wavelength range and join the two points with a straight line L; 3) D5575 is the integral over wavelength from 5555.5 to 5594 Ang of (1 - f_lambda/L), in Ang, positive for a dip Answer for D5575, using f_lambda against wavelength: 0.3 Ang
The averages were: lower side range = 26.9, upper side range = 28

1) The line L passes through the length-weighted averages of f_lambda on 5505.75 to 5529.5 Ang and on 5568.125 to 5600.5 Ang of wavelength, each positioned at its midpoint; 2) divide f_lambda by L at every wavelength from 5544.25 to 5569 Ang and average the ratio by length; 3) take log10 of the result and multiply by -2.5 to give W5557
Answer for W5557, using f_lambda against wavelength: 0.05 mag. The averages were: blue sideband 25.6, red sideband 28.2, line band 25.8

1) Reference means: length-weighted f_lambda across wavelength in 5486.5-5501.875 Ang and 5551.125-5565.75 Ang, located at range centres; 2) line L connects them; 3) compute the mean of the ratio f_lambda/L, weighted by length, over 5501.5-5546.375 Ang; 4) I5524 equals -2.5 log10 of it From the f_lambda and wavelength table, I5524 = -0.043 mag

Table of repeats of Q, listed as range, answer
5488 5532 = 25.1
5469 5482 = 25.6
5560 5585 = 27.4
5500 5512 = 24.1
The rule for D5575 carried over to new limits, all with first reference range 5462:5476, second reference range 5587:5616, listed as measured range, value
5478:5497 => 0.8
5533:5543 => -0.6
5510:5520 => 0.3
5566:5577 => 0.2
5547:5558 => 0.1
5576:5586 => -0.4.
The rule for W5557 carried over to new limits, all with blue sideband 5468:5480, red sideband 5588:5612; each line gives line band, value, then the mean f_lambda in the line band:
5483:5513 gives 0.07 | 23.7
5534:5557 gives -0.01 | 26.8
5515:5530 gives -0.05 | 27.1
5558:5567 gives 0.08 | 25.2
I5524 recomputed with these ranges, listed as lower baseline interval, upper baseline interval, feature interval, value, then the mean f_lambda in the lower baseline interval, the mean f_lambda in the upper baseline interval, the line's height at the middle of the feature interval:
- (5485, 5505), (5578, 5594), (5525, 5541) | -0.02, 24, 30.3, 26.6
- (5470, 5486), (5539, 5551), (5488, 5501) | 0.06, 25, 26.1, 25.3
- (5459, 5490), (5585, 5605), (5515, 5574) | 0.00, 25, 27.8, 26.6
